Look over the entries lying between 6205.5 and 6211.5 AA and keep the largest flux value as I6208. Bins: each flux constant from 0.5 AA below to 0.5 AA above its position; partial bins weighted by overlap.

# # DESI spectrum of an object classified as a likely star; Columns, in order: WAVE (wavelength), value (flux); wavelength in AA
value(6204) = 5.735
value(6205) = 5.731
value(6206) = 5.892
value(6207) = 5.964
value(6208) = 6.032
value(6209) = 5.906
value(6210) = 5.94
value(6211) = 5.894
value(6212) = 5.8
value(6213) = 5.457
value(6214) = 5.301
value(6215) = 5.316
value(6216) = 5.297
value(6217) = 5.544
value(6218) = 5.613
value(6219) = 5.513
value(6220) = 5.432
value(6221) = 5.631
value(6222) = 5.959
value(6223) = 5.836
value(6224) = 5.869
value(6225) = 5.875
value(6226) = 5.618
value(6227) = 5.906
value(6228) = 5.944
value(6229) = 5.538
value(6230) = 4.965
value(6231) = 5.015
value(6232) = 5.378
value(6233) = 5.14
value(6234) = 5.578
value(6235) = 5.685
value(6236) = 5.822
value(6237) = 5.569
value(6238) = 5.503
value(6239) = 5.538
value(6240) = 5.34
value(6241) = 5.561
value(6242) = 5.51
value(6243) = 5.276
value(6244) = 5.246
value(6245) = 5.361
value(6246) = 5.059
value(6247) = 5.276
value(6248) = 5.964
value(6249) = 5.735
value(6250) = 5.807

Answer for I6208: 6.032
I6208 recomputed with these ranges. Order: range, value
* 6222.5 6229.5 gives 5.944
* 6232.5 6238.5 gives 5.822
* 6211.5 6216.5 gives 5.8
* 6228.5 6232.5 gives 5.538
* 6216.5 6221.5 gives 5.631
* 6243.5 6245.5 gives 5.361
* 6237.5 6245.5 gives 5.561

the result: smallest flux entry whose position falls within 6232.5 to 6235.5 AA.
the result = 5.14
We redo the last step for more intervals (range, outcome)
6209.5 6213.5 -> 5.457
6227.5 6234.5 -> 4.965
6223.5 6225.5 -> 5.869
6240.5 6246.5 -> 5.059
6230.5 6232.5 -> 5.015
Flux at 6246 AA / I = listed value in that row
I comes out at 5.059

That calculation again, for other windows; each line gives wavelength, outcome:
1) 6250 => 5.807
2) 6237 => 5.569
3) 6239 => 5.538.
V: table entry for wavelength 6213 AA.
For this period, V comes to 5.457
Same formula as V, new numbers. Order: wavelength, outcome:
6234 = 5.578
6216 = 5.297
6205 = 5.731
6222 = 5.959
